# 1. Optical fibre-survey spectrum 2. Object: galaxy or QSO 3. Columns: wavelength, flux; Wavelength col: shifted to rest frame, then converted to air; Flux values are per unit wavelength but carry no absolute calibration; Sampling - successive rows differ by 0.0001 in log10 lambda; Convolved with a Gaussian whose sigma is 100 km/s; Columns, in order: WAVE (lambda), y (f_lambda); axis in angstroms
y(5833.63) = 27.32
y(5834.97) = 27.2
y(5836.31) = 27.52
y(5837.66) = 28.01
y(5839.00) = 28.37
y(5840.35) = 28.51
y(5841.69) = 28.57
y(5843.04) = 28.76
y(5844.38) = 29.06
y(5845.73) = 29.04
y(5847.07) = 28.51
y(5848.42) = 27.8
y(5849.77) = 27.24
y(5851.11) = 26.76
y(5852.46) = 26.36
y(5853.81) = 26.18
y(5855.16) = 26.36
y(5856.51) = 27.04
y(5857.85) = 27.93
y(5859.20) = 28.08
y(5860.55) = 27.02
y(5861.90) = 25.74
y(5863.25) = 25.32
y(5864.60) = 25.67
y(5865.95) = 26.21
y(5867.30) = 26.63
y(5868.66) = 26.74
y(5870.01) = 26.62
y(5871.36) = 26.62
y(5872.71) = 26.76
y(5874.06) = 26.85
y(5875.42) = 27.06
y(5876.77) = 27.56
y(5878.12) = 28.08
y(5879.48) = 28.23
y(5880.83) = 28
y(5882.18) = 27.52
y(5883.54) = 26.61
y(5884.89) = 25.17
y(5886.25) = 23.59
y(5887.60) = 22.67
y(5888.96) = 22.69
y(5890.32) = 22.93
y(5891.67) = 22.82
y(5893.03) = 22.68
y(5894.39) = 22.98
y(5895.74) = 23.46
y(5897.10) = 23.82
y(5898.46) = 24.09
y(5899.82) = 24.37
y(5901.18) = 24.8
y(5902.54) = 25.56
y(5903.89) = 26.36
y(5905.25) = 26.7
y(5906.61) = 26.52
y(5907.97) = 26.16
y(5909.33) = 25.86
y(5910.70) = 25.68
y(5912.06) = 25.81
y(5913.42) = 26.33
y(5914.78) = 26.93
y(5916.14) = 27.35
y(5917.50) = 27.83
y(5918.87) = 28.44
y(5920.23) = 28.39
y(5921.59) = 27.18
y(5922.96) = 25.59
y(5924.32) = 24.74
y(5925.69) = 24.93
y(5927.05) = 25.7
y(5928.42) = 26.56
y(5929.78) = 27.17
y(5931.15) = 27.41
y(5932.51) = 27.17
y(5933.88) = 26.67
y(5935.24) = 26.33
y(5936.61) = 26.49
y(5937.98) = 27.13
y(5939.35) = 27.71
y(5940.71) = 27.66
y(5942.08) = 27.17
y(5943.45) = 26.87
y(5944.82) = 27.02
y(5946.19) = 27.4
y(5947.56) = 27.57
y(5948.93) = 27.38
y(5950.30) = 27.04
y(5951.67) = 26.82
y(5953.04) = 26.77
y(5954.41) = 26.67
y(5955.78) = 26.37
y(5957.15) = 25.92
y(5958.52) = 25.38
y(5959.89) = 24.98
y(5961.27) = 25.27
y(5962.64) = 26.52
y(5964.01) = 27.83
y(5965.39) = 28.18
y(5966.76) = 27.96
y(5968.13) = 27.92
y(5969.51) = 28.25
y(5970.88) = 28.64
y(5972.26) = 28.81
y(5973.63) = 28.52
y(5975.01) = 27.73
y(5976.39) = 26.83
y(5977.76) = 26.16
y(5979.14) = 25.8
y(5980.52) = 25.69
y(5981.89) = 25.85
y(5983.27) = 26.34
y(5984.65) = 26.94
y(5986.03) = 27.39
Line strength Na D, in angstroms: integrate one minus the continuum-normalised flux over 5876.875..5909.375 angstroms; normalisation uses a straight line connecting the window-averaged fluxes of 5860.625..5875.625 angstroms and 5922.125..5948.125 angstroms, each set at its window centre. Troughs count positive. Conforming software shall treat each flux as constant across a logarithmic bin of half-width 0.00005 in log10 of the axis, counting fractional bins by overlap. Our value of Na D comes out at 1.7 angstroms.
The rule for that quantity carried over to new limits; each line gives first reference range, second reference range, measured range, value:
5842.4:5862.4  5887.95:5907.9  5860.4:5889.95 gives -0.35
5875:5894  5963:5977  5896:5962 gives 0.82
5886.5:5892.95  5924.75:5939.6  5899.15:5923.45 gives -1.67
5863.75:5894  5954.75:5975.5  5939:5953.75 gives -0.17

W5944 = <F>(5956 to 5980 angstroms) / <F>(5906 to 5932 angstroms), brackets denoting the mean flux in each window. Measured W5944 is 1.0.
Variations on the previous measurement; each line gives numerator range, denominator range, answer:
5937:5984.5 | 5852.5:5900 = 1.05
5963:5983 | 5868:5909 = 1.08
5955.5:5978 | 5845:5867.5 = 1.01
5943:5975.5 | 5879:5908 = 1.09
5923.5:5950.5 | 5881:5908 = 1.09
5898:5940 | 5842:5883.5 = 0.97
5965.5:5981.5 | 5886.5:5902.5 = 1.17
